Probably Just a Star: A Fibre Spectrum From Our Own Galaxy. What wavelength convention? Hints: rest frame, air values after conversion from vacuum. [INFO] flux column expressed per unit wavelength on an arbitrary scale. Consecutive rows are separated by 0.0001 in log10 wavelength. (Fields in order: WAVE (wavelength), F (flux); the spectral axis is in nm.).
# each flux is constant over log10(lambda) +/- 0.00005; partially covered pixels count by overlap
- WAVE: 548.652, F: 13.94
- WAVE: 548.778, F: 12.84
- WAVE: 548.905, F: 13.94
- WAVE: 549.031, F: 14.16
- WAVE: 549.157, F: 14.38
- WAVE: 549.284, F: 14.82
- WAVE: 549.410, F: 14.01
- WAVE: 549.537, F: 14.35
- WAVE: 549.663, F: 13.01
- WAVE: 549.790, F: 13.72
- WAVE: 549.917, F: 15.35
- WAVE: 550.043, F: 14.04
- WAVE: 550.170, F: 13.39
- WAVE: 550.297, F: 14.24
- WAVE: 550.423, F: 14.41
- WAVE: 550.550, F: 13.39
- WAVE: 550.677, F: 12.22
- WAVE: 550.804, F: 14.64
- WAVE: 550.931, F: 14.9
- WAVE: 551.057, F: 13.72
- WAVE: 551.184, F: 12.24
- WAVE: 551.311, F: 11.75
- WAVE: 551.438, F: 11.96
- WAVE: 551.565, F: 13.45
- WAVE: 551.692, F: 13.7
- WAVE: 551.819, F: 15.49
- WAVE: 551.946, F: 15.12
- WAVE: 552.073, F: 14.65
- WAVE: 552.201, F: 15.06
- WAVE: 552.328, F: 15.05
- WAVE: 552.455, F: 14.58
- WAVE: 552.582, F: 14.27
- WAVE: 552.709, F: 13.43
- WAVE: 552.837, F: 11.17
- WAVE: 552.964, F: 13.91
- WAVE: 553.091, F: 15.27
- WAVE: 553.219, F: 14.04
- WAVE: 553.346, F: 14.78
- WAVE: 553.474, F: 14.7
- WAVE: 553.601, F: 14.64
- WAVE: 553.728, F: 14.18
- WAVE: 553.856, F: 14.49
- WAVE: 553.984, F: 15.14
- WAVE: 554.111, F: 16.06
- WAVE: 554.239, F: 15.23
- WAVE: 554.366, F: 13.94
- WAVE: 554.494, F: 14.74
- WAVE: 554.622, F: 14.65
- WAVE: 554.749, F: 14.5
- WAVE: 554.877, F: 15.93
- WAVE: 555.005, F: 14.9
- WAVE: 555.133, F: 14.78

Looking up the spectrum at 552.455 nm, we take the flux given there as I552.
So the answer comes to 14.58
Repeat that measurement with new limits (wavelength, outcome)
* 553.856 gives 14.49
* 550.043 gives 14.04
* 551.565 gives 13.45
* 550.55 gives 13.39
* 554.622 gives 14.65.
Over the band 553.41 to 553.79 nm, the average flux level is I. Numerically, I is 14.5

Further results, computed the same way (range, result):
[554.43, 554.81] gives 14.6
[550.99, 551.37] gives 12.6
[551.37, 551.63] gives 12.7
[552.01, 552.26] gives 14.8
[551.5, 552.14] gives 14.5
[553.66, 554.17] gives 15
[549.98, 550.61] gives 13.9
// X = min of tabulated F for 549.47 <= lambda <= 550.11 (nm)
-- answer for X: 13.01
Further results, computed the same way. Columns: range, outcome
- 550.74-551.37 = 11.75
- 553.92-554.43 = 13.94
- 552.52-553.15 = 11.17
